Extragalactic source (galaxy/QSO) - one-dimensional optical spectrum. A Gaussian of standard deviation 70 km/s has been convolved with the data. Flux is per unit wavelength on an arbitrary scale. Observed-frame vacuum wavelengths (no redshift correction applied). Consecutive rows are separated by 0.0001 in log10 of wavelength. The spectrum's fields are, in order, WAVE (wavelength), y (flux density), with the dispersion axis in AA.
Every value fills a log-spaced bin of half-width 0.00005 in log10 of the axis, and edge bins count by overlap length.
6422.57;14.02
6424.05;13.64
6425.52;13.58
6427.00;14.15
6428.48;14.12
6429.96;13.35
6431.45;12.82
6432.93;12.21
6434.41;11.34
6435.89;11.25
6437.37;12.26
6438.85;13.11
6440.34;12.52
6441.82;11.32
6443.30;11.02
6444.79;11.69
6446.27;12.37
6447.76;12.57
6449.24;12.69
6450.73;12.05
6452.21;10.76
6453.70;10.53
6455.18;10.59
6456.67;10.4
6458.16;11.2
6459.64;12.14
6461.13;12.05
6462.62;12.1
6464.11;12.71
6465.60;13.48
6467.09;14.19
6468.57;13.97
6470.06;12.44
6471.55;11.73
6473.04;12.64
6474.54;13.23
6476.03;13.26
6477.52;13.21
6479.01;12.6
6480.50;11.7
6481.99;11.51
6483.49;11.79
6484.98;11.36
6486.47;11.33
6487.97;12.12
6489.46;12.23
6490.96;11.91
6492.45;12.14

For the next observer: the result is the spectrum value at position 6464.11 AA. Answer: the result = 12.71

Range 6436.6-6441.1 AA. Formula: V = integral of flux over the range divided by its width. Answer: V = 12.6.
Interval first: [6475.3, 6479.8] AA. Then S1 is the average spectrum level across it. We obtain 13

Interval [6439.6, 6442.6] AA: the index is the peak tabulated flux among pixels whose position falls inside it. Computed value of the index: 12.52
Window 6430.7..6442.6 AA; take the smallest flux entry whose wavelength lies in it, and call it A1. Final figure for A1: 11.25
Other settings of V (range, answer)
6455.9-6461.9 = 11.4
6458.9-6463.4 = 12.1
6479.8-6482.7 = 11.6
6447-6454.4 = 11.7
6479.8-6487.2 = 11.5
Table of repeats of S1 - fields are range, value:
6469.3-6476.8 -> 12.7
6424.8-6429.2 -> 14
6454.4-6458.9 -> 10.7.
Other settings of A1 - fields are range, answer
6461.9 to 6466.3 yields 12.1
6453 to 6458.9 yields 10.4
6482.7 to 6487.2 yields 11.33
